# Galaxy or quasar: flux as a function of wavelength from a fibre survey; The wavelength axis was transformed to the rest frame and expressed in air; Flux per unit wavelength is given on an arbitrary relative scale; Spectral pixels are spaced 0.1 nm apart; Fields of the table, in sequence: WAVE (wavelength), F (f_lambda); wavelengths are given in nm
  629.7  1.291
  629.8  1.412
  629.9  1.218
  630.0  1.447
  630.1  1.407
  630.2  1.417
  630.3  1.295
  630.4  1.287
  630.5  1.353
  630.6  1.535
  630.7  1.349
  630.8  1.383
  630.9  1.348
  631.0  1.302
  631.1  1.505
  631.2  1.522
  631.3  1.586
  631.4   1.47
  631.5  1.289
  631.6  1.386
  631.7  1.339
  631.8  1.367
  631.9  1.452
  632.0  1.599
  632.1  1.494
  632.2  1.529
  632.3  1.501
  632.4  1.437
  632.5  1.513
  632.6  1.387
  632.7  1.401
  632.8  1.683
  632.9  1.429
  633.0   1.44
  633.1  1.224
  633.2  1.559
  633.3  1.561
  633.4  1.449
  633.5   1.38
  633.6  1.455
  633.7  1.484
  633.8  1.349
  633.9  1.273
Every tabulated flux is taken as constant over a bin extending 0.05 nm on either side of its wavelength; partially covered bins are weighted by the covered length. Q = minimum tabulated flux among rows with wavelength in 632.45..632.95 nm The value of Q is 1.387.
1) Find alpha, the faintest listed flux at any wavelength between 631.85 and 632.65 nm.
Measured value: 1.387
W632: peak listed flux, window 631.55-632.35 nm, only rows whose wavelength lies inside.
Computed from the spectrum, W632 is 1.599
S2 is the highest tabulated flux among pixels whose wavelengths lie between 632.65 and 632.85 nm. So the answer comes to 1.683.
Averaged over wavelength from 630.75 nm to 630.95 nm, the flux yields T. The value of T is 1.37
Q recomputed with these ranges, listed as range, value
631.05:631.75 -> 1.289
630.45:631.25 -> 1.302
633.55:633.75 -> 1.455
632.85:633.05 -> 1.429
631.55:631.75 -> 1.339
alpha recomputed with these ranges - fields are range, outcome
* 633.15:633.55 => 1.38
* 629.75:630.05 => 1.218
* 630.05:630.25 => 1.407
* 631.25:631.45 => 1.47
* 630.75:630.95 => 1.348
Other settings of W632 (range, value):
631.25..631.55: 1.586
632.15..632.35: 1.529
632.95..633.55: 1.561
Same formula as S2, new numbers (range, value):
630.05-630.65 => 1.535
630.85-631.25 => 1.522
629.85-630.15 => 1.447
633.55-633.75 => 1.484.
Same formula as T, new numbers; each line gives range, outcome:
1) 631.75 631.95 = 1.41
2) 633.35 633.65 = 1.43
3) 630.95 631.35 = 1.48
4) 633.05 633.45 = 1.45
